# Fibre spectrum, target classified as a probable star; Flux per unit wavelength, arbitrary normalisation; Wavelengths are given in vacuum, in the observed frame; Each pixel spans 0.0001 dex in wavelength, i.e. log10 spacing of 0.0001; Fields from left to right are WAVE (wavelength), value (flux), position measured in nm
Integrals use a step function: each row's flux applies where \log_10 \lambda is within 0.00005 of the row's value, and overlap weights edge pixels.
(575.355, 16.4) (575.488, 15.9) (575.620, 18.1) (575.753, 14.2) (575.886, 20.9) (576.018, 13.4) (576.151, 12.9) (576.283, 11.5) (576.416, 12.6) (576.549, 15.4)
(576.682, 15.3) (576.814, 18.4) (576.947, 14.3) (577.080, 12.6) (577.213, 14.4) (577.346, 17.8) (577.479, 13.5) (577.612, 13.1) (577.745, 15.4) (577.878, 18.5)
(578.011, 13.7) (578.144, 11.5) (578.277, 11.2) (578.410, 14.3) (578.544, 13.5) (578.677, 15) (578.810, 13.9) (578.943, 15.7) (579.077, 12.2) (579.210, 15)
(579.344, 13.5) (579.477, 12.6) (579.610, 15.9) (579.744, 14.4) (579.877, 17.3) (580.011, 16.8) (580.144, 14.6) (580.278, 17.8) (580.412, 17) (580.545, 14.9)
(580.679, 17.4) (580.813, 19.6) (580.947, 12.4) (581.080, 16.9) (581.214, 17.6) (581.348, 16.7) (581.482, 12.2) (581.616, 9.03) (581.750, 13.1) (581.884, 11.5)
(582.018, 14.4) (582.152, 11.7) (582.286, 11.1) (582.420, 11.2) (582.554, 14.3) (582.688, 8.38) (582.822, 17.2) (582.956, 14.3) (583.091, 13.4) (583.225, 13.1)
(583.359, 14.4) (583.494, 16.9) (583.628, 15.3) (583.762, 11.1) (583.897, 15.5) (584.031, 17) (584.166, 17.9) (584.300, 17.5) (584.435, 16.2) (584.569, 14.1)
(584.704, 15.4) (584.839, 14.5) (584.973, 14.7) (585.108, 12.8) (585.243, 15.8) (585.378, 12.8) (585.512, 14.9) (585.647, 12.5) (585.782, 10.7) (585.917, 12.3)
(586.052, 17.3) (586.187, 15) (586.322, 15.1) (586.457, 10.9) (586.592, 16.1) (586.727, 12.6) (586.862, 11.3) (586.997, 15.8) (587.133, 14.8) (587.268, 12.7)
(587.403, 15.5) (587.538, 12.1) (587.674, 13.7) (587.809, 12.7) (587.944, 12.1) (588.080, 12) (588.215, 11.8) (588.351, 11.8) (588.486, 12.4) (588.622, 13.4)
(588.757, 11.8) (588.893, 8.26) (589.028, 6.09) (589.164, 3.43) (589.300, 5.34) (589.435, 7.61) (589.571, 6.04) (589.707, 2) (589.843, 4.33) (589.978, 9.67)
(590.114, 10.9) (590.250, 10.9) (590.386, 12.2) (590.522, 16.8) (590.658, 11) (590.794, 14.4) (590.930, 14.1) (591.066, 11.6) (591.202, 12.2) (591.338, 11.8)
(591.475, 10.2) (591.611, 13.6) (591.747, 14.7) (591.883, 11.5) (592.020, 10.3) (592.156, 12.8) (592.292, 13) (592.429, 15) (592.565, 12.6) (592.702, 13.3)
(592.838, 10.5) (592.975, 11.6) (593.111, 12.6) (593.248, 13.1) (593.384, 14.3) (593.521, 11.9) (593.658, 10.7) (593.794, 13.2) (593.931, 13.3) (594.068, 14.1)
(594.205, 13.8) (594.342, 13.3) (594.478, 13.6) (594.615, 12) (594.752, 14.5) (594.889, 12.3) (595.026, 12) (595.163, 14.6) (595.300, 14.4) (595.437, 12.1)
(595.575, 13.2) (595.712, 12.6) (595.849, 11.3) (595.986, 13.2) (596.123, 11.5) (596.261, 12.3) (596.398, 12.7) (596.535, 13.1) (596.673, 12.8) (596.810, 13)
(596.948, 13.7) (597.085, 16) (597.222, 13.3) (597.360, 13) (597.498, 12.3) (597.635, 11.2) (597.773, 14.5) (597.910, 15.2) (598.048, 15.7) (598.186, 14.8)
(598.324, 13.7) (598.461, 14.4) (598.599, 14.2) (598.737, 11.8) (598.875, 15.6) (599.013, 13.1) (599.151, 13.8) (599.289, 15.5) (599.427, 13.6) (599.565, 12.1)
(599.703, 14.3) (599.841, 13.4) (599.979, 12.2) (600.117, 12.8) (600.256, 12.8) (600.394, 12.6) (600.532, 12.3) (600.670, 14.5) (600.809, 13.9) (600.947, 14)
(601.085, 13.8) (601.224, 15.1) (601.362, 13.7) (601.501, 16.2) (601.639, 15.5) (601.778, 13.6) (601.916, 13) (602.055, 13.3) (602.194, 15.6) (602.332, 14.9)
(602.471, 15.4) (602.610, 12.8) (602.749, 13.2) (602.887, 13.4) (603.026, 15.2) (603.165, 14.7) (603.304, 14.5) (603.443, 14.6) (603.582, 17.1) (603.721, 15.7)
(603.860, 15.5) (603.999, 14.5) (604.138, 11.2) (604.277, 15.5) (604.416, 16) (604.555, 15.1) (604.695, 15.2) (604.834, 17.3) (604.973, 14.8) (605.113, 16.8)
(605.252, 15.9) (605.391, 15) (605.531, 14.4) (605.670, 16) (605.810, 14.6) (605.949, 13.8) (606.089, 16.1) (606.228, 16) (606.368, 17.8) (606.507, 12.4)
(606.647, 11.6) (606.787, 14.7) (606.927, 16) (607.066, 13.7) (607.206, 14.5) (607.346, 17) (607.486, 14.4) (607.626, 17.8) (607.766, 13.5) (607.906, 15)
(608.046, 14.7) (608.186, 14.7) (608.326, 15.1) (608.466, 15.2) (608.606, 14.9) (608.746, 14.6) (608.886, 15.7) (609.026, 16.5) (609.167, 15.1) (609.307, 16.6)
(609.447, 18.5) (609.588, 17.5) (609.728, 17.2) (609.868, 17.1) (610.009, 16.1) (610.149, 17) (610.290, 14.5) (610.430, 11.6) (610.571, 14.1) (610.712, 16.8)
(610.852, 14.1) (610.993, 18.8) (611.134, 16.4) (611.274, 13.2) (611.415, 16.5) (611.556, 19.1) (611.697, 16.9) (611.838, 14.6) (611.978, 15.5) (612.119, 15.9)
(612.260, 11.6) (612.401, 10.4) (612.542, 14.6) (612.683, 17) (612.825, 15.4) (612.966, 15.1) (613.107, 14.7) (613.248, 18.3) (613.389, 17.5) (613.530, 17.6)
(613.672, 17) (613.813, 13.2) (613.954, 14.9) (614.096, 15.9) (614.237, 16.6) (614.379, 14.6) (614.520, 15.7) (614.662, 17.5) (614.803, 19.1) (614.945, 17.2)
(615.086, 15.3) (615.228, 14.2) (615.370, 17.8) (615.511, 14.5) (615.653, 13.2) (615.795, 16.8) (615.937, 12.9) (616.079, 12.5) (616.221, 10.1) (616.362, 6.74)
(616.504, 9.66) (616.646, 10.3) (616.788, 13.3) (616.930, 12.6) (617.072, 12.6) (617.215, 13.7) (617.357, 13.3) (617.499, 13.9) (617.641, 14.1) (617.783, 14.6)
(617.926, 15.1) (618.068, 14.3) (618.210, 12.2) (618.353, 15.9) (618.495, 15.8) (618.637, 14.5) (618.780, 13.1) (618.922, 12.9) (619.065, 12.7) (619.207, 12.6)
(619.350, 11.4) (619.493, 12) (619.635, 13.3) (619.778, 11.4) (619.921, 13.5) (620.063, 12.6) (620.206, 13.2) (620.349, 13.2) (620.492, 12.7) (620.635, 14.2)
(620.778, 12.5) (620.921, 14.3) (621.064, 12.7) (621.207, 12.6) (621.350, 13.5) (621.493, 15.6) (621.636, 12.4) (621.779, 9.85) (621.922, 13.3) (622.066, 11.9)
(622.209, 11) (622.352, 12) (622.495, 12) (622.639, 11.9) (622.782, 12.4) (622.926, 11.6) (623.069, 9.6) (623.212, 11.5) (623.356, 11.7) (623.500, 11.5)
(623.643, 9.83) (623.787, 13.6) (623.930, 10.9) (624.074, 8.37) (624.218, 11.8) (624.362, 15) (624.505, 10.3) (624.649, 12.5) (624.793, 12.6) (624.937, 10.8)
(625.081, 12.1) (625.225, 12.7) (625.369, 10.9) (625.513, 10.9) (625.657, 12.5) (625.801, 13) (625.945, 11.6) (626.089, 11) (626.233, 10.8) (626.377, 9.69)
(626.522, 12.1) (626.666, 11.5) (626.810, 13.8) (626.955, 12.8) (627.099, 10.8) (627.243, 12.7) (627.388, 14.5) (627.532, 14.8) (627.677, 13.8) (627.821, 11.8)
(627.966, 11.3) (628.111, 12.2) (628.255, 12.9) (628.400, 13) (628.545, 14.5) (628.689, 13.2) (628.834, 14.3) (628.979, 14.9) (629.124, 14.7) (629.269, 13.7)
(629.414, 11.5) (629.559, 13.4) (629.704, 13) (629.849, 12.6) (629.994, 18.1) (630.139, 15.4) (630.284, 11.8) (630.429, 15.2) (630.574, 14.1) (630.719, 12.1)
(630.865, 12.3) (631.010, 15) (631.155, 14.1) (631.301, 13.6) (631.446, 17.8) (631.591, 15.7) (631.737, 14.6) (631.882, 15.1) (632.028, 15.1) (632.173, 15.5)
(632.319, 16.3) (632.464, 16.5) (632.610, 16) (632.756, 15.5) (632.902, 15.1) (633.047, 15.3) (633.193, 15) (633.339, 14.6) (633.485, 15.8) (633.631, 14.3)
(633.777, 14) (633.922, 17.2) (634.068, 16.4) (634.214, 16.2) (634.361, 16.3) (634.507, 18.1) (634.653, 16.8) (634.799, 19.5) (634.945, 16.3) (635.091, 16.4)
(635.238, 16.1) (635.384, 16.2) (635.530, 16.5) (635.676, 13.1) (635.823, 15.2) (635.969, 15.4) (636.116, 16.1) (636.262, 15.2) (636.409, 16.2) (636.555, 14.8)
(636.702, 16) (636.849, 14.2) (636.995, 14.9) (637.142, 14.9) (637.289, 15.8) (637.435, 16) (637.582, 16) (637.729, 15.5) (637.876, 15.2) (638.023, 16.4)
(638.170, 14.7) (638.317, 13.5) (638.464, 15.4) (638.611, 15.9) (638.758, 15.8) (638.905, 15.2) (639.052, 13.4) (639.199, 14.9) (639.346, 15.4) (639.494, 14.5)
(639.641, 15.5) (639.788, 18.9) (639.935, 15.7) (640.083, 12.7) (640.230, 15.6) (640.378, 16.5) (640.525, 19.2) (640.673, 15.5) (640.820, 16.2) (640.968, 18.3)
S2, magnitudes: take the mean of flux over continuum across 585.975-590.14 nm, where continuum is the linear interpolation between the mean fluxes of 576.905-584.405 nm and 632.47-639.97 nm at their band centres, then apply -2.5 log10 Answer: 0.30 mag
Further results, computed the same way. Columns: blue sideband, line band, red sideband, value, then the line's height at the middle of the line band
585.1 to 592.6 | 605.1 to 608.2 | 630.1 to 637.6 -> -0.14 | 13.3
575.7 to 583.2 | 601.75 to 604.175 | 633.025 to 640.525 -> 0.04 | 14.9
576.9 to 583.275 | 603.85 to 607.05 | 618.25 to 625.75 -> -0.15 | 13.1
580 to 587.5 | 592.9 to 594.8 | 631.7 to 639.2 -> 0.13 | 14.6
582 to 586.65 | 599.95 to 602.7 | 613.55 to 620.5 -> 0.01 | 14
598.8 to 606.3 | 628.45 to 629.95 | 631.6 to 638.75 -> 0.13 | 15.4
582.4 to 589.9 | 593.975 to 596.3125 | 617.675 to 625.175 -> -0.03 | 12.6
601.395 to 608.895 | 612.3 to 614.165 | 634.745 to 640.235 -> -0.03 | 15.1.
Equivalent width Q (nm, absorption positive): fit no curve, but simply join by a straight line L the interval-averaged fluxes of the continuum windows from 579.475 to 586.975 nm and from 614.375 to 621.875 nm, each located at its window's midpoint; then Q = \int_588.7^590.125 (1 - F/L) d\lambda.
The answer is 0.76 nm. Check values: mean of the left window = 14.4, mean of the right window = 13.5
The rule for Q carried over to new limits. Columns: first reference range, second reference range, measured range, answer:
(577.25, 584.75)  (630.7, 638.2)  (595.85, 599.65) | 0.35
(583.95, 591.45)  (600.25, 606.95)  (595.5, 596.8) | 0.10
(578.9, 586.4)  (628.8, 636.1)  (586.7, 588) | 0.11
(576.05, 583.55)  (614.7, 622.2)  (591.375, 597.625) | 0.50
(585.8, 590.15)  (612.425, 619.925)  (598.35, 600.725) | -0.20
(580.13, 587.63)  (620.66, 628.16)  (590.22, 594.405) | 0.33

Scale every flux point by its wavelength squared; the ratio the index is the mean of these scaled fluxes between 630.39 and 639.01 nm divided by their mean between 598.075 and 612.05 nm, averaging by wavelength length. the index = 1.14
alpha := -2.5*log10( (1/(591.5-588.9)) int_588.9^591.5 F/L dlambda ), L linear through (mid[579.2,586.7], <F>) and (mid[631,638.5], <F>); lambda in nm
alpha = 0.47 mag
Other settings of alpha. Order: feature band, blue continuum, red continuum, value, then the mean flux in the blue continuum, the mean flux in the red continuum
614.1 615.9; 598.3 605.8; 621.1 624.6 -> -0.24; 14.4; 11.9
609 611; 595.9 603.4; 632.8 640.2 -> -0.12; 13.8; 15.6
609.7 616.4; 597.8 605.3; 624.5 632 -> -0.11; 14.4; 13.1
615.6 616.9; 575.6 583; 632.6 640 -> 0.28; 14.5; 15.6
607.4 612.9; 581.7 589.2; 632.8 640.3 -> -0.08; 13.3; 15.6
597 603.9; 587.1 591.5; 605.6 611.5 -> -0.05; 10.8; 15.4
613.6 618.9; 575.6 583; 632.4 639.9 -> 0.08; 14.5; 15.6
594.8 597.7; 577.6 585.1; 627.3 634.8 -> 0.13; 14.5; 14.7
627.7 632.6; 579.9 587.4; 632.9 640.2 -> 0.10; 14.4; 15.6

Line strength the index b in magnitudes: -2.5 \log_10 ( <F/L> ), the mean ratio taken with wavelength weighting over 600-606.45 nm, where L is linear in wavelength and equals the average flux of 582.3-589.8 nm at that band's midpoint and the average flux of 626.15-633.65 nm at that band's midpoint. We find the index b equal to -0.11 mag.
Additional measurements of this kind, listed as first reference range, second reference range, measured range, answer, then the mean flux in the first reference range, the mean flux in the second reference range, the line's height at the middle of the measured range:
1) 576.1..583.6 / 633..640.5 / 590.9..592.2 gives 0.195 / 14.4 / 15.6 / 14.6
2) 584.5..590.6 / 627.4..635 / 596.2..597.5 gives -0.066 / 11.9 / 14.7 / 12.5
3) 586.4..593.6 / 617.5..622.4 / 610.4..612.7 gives -0.190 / 11.6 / 13.2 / 12.7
